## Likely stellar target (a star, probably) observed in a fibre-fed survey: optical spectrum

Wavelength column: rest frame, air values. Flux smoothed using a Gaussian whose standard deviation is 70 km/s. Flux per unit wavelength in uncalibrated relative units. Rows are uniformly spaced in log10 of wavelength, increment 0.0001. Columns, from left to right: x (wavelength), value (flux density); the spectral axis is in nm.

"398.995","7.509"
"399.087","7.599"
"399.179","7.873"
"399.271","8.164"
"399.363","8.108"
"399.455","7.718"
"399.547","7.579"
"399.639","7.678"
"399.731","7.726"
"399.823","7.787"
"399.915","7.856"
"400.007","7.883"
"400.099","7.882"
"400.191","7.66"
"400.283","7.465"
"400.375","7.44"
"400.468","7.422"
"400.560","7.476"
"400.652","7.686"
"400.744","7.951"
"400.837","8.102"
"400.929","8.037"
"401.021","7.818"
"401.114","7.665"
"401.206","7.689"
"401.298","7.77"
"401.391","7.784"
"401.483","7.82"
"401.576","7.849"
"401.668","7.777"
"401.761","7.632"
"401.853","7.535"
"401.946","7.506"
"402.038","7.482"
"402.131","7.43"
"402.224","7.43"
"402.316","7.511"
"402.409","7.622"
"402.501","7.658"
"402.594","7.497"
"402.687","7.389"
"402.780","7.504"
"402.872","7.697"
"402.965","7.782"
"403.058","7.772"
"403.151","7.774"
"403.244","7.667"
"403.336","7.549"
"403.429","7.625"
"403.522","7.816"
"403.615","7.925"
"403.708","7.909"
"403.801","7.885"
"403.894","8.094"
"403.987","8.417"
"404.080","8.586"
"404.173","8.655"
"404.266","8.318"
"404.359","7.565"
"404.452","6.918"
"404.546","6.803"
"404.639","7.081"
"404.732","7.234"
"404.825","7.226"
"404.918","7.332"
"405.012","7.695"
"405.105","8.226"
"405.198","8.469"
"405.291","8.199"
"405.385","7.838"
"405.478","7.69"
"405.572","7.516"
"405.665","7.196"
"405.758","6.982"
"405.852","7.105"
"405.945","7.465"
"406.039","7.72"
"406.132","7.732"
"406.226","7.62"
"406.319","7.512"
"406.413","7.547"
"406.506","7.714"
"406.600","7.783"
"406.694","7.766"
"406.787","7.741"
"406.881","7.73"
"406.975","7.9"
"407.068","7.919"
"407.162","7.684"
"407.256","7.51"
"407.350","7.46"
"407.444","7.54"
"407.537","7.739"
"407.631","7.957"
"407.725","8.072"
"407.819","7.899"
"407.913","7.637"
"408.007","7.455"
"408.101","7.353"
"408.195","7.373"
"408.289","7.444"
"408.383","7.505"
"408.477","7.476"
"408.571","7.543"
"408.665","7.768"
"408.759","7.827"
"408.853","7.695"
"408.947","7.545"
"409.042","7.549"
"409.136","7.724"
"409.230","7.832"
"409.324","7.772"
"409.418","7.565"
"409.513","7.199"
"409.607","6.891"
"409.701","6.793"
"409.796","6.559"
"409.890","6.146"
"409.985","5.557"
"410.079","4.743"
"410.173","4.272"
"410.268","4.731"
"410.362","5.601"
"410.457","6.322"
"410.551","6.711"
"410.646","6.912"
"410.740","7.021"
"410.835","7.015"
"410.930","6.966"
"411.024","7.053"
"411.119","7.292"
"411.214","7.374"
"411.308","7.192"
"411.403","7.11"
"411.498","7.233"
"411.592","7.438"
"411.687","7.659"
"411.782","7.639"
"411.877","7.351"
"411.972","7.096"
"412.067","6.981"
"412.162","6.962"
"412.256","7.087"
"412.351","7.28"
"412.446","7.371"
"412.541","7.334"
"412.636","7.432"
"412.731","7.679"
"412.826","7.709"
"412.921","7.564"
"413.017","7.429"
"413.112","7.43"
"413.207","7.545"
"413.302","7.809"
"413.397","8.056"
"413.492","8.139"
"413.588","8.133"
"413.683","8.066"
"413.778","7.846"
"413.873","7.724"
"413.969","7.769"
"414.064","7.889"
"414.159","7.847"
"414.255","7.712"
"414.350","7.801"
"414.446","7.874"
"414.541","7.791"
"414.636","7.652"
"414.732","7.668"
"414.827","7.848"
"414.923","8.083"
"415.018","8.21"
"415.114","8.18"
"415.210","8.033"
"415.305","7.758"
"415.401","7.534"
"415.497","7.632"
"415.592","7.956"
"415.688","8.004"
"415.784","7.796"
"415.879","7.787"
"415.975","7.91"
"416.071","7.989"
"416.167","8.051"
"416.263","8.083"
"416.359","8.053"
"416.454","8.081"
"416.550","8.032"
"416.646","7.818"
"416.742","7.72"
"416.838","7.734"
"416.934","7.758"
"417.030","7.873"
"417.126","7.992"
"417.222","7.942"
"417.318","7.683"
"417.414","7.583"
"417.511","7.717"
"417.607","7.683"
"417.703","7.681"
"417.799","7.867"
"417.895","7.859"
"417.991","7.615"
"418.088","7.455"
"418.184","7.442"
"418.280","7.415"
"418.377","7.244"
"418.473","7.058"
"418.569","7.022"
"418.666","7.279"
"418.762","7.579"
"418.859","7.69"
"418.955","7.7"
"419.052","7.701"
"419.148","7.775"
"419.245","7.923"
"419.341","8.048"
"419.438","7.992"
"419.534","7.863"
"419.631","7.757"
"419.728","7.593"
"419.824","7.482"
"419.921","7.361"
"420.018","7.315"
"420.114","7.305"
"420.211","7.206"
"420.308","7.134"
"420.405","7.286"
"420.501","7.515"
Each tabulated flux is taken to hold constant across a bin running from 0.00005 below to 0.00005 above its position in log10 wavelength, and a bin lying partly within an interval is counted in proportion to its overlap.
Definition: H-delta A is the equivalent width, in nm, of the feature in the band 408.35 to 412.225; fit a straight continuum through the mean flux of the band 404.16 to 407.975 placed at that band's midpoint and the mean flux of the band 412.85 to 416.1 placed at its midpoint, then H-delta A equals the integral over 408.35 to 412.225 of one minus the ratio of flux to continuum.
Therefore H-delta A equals 0.39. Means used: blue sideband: 7.64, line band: 6.97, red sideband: 7.83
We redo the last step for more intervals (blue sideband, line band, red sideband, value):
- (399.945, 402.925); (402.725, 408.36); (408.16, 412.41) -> -0.26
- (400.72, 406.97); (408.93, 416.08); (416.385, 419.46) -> 0.32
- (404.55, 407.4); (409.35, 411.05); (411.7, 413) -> 0.25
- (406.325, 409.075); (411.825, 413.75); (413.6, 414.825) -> 0.06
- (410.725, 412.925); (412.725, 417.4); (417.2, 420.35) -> -0.27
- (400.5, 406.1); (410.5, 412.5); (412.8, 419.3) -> 0.15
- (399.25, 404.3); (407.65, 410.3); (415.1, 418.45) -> 0.23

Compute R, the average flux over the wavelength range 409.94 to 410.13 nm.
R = 5.15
